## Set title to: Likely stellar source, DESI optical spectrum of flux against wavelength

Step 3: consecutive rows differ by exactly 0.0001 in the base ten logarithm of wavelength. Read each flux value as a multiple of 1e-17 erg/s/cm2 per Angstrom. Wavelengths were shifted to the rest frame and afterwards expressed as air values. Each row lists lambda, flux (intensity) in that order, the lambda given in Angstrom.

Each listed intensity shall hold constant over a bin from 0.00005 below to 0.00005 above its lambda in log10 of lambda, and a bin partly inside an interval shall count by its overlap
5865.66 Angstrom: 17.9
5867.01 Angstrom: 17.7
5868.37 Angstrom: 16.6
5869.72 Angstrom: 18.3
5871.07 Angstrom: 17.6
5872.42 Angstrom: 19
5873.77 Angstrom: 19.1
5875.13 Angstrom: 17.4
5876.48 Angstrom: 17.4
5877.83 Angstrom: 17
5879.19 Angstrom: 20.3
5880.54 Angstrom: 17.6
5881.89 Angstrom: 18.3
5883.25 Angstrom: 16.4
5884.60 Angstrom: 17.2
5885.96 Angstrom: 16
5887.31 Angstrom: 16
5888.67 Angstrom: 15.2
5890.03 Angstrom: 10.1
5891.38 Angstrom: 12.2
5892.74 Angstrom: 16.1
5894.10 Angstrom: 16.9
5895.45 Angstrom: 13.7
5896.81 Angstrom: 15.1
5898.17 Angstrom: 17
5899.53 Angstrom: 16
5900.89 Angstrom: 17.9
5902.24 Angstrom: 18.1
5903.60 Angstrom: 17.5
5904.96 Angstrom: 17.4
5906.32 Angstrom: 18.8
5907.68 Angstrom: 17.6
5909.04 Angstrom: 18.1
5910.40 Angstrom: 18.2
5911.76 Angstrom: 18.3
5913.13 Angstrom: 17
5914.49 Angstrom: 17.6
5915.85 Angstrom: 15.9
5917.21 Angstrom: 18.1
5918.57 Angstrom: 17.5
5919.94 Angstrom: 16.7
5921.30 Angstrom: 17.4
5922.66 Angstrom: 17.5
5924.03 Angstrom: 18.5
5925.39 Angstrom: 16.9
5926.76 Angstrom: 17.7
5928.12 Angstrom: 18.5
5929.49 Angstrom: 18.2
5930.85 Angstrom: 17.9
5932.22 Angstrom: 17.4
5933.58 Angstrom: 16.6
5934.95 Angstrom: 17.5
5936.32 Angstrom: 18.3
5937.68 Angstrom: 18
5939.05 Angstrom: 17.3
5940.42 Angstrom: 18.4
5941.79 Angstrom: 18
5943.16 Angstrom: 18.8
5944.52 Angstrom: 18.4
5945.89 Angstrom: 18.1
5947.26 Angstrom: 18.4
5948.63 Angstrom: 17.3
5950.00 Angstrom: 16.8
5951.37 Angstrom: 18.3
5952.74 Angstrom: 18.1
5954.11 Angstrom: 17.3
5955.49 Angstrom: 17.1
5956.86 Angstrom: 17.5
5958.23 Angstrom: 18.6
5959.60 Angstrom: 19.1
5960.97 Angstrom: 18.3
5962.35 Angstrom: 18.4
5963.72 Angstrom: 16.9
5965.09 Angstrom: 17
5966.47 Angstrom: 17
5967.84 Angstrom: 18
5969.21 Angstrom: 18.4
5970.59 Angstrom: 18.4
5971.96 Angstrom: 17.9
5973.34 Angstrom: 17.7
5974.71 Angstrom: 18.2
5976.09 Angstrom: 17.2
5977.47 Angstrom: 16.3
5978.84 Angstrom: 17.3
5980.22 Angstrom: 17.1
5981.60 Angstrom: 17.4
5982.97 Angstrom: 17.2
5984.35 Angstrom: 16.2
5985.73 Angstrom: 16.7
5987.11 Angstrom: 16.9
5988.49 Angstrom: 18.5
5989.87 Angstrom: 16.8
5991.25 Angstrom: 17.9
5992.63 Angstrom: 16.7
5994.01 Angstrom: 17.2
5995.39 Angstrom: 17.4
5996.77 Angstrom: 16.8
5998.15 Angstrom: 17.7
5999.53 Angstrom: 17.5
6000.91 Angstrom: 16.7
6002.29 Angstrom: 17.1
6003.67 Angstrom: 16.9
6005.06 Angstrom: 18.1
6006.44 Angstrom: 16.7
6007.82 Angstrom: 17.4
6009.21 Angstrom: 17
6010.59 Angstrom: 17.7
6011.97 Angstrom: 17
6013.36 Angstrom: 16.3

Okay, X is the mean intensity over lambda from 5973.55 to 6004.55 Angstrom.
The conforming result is 17.2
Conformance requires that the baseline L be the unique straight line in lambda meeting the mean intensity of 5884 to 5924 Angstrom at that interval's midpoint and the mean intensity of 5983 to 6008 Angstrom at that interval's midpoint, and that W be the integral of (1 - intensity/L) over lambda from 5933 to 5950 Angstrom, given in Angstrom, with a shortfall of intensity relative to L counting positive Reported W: -1.05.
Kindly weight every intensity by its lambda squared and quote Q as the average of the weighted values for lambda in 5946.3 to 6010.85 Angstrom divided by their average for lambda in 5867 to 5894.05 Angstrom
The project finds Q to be 1.08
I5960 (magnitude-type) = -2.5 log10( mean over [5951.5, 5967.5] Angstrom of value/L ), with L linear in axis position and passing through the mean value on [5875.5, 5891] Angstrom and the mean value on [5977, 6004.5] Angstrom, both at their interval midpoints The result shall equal -0.05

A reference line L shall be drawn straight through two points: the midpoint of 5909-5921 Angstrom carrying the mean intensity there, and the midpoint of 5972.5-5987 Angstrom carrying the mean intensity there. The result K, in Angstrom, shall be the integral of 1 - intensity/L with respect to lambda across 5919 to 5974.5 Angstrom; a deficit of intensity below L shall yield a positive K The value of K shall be -1.7 Angstrom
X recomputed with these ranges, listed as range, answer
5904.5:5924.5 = 17.6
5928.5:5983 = 17.8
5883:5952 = 17.1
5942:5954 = 18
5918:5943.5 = 17.7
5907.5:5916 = 17.6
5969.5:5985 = 17.4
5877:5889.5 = 17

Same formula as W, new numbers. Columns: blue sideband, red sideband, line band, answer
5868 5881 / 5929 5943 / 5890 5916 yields 1.9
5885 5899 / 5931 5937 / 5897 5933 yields -2.8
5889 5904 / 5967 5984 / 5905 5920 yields -1.7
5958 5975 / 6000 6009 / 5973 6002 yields 0.5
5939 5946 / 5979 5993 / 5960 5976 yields -0.2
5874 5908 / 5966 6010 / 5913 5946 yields -1.6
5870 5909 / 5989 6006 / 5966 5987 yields -0.3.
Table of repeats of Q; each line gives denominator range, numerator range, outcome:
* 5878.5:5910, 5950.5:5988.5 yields 1.09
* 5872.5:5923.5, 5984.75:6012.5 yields 1.05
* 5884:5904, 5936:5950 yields 1.17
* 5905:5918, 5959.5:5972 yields 1.03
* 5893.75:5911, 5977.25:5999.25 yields 1.03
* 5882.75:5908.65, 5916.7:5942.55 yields 1.11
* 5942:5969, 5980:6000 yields 0.97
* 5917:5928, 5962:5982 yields 1.02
